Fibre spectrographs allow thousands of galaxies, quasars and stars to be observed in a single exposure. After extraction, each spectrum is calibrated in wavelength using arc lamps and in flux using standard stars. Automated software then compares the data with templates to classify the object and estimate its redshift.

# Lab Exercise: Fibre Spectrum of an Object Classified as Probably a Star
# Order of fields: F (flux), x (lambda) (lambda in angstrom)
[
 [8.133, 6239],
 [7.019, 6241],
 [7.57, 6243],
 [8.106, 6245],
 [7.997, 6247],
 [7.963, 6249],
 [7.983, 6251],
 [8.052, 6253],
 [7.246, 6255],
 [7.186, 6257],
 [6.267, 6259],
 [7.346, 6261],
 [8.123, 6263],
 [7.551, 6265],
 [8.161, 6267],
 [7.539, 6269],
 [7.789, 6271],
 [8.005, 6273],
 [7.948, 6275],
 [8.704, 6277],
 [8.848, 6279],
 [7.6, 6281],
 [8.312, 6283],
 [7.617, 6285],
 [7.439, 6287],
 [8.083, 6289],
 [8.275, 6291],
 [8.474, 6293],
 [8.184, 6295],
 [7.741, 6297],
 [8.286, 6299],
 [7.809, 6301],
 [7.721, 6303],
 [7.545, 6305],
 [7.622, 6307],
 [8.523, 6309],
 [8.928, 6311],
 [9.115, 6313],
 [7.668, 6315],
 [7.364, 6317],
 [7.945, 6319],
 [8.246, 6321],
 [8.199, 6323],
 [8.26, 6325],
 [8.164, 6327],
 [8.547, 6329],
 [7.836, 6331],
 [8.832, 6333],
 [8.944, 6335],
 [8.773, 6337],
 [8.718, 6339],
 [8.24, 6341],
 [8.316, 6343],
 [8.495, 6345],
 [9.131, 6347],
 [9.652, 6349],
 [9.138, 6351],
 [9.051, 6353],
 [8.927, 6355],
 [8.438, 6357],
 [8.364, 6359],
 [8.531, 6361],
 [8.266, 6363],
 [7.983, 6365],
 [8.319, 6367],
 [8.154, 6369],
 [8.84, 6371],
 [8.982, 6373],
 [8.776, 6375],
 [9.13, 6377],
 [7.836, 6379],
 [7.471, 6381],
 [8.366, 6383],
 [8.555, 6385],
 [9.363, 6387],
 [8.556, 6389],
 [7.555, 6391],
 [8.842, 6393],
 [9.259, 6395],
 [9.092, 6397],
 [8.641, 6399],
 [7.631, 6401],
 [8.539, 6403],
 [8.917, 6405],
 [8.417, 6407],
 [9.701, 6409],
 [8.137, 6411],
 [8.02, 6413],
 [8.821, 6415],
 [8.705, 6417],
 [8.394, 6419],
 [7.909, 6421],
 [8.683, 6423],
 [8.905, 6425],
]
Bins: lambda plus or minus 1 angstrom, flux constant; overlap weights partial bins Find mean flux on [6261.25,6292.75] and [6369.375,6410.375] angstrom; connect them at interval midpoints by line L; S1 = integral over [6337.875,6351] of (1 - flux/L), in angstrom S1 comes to -0.66 angstrom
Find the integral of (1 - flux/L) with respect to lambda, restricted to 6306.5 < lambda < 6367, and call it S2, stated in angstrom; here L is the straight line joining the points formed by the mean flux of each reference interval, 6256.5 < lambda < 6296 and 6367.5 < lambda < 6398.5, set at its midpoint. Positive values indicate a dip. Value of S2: -1.5 angstrom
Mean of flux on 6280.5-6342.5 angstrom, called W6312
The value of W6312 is 8.17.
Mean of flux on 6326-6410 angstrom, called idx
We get 8.6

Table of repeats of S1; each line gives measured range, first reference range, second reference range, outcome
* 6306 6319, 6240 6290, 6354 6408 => -0.2 angstrom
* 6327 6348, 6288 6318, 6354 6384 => -0.8 angstrom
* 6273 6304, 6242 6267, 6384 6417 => -0.8 angstrom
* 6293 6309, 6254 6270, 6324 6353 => 0.3 angstrom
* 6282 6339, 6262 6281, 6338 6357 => 1.9 angstrom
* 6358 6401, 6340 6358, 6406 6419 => 1.1 angstrom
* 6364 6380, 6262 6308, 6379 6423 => -0.2 angstrom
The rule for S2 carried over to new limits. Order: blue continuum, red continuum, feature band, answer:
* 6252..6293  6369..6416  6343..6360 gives -1.1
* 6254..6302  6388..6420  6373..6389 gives -0.2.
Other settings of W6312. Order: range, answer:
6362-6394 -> 8.44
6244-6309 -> 7.87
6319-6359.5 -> 8.6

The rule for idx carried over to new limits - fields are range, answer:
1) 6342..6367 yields 8.68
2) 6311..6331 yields 8.19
